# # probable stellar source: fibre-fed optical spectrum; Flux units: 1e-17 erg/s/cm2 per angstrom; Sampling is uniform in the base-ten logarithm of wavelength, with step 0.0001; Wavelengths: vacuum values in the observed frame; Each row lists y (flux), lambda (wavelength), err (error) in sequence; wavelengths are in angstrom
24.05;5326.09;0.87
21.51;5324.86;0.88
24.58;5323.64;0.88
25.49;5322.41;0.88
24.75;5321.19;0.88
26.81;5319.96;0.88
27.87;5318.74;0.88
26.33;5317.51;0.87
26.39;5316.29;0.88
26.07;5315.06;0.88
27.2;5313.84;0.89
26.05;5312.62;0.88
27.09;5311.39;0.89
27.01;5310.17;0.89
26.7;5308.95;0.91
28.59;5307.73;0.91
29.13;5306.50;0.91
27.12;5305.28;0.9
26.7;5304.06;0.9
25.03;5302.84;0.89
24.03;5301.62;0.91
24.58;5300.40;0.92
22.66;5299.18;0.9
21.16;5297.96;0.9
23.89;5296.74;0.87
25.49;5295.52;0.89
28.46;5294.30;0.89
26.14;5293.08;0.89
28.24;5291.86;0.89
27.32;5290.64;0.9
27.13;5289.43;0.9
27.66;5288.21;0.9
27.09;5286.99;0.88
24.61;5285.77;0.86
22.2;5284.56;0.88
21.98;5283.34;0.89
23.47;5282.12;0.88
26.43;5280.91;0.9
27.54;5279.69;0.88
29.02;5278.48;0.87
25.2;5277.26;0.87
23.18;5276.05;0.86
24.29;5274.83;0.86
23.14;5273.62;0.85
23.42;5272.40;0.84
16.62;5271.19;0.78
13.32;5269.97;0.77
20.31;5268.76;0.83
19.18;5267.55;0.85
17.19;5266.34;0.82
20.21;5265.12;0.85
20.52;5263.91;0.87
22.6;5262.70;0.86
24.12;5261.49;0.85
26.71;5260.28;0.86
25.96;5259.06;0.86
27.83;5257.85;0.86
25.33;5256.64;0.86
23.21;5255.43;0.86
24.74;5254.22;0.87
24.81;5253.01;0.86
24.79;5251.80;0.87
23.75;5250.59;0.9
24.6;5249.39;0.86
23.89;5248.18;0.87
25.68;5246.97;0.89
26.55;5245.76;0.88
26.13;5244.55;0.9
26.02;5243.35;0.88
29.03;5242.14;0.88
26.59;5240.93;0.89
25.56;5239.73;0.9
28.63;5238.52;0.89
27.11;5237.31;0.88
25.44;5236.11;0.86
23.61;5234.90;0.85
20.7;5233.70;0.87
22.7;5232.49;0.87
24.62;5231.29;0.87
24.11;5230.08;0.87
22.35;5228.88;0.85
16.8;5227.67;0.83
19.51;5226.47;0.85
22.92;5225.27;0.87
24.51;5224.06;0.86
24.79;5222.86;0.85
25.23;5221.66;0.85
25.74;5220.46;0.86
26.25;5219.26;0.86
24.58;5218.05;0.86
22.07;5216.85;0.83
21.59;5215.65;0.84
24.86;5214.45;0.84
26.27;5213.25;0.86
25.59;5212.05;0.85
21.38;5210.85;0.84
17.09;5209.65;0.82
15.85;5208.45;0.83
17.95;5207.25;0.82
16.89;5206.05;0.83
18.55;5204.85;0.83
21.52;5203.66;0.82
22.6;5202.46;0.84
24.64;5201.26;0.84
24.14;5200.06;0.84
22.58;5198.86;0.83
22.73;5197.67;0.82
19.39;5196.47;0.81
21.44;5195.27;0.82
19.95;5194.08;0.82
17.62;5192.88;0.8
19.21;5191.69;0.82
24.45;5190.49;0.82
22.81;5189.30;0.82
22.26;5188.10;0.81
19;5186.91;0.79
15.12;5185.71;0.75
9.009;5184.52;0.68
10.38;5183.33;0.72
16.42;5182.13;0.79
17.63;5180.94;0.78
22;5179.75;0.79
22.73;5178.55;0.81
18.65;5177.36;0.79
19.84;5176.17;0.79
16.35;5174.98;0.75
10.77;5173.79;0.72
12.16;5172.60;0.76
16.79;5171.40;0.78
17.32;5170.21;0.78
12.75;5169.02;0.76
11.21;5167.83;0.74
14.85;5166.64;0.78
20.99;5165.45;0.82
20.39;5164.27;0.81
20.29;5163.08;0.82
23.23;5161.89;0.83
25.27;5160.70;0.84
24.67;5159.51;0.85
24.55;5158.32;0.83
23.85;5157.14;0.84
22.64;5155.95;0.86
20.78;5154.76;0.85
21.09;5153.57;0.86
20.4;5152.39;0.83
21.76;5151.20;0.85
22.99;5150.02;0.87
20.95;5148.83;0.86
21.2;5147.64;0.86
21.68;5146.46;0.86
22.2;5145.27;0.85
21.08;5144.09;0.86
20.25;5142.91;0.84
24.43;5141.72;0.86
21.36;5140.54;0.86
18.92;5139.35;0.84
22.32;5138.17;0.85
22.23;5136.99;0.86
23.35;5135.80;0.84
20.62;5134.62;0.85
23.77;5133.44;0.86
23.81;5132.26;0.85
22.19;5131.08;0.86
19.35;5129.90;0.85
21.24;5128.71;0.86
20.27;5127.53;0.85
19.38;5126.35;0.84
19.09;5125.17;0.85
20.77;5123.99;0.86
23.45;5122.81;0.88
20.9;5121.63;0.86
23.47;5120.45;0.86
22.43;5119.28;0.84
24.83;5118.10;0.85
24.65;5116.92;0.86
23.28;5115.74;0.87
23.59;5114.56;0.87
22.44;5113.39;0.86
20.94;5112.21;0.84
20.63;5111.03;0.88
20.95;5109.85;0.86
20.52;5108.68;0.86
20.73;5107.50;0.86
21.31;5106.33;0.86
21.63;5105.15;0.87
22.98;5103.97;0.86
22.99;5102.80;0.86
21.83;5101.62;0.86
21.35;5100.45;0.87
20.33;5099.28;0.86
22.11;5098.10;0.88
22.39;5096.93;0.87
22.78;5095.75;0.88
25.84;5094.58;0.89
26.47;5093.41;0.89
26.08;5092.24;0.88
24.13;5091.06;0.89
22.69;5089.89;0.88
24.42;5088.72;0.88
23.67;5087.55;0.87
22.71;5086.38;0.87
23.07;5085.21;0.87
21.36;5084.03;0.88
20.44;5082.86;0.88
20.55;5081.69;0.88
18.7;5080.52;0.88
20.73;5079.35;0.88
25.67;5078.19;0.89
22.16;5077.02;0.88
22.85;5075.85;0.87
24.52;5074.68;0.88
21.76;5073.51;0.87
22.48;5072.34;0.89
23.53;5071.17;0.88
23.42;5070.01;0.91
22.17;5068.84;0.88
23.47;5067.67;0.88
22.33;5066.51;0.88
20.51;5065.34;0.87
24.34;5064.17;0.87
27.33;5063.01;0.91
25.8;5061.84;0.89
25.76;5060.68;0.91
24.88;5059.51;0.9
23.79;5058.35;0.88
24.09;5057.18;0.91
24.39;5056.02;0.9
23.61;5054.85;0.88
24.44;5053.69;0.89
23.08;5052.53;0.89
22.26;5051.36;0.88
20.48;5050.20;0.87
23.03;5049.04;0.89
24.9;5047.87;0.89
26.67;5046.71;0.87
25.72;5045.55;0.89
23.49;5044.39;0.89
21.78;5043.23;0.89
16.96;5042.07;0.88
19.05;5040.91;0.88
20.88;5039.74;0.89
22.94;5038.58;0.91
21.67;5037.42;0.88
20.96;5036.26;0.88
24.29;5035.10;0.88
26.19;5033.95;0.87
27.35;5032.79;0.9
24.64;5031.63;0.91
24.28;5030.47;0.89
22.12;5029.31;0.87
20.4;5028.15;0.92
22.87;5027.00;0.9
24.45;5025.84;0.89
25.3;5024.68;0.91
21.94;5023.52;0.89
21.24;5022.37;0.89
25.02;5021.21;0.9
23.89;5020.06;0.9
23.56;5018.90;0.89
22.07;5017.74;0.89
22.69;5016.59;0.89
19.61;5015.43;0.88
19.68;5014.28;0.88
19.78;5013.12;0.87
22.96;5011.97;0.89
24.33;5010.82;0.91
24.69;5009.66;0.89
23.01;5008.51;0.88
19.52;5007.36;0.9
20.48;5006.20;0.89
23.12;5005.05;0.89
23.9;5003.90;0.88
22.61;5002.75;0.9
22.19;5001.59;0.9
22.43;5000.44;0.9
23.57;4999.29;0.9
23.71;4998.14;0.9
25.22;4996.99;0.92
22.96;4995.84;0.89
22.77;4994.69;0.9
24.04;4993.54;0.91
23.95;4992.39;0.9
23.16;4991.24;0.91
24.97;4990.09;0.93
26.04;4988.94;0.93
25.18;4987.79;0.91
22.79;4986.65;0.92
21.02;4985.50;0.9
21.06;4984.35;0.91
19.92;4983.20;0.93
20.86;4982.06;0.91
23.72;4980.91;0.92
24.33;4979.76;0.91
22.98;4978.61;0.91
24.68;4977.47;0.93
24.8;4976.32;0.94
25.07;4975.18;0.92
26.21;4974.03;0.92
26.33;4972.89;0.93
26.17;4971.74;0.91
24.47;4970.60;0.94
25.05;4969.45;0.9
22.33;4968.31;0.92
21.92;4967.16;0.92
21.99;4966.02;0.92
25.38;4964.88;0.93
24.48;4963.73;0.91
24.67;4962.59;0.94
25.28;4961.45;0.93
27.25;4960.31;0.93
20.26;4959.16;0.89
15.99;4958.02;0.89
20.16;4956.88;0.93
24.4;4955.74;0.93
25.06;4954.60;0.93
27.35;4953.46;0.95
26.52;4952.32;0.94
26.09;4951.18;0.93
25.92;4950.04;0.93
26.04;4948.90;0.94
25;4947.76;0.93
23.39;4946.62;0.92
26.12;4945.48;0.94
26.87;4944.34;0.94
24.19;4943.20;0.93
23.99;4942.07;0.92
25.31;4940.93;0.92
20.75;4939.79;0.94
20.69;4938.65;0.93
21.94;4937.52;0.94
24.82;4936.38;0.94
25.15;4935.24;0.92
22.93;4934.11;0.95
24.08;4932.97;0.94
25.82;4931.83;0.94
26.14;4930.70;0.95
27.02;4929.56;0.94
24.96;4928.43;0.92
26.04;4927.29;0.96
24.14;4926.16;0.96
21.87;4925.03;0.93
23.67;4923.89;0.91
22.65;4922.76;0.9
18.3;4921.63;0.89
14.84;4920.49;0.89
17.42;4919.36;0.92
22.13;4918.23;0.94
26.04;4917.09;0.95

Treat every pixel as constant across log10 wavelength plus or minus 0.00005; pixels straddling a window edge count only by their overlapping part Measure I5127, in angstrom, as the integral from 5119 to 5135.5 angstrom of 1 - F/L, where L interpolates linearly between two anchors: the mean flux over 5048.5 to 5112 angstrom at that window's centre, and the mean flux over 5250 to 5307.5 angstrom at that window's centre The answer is 1.2 angstrom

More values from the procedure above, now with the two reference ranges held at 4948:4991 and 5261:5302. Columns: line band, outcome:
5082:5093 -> 0.31 angstrom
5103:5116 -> 1.13 angstrom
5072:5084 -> 0.95 angstrom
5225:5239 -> 0.29 angstrom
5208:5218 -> 0.68 angstrom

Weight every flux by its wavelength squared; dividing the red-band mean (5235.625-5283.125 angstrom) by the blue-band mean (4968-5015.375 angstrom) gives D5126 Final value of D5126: 1.15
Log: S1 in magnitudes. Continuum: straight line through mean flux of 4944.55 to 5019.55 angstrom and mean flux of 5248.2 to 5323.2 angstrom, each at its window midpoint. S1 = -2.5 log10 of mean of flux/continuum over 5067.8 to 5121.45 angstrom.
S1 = 0.063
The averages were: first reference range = 23.5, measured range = 22.6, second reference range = 24.7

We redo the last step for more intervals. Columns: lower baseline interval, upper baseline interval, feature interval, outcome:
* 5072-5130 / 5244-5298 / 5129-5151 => 0.04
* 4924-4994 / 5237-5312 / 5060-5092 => 0.06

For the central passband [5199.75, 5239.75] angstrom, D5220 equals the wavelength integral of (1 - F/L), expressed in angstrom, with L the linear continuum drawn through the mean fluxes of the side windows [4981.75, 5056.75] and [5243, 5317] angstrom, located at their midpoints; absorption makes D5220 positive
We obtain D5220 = 2.5 angstrom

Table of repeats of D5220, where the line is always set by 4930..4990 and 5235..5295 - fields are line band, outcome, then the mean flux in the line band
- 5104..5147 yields 4.44 angstrom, 21.8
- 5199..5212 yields 2.16 angstrom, 20.4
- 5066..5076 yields 0.52 angstrom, 23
